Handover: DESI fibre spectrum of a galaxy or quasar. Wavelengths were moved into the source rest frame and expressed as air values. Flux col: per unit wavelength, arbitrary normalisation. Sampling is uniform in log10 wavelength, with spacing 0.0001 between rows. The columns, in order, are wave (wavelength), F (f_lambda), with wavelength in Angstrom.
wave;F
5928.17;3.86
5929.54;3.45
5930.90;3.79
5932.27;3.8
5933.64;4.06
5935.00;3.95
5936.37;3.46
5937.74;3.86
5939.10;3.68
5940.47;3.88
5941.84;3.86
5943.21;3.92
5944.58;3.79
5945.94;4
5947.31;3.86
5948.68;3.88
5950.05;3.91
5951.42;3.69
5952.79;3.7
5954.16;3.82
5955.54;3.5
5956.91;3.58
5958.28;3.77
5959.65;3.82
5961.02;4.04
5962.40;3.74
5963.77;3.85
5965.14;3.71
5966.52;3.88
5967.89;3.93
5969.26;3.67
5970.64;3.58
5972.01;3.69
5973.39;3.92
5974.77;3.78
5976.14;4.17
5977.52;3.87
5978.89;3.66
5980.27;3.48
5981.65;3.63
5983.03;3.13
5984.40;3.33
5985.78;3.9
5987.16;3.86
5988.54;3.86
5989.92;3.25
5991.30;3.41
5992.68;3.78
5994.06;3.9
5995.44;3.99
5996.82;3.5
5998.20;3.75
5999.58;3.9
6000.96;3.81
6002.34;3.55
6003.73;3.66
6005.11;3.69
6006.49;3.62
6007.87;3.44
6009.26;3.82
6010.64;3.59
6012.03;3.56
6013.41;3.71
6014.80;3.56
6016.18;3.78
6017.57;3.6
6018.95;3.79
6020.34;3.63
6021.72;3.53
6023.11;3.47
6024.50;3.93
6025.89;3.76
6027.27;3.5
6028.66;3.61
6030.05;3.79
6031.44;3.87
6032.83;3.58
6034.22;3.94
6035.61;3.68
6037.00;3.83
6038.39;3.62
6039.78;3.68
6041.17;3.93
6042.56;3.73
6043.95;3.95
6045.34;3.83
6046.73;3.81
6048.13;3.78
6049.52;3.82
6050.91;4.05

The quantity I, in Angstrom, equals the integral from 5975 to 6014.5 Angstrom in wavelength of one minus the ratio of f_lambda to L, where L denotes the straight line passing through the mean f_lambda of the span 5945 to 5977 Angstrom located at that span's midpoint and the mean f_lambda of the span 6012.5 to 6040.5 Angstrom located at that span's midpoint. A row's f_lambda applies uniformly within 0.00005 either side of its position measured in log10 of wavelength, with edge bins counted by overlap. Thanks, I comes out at 0.8 Angstrom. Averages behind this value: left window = 3.8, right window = 3.69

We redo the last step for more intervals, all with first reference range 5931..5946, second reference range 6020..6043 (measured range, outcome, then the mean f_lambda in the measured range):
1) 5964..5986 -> 0.46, 3.71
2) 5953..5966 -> 0.16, 3.76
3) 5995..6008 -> 0.19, 3.7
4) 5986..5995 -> 0.16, 3.7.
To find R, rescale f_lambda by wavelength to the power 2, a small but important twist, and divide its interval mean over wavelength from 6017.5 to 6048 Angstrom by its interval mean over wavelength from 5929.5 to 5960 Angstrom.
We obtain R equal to 1.01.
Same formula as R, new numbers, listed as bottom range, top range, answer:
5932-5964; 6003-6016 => 0.97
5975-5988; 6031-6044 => 1.05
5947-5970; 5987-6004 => 0.99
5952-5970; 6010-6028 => 0.99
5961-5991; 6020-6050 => 1.03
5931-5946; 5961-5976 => 1.00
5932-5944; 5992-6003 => 1.01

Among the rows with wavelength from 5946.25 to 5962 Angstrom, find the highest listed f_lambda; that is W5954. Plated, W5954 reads 4.04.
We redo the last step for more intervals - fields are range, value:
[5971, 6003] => 4.17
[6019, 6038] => 3.94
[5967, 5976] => 3.93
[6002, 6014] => 3.82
